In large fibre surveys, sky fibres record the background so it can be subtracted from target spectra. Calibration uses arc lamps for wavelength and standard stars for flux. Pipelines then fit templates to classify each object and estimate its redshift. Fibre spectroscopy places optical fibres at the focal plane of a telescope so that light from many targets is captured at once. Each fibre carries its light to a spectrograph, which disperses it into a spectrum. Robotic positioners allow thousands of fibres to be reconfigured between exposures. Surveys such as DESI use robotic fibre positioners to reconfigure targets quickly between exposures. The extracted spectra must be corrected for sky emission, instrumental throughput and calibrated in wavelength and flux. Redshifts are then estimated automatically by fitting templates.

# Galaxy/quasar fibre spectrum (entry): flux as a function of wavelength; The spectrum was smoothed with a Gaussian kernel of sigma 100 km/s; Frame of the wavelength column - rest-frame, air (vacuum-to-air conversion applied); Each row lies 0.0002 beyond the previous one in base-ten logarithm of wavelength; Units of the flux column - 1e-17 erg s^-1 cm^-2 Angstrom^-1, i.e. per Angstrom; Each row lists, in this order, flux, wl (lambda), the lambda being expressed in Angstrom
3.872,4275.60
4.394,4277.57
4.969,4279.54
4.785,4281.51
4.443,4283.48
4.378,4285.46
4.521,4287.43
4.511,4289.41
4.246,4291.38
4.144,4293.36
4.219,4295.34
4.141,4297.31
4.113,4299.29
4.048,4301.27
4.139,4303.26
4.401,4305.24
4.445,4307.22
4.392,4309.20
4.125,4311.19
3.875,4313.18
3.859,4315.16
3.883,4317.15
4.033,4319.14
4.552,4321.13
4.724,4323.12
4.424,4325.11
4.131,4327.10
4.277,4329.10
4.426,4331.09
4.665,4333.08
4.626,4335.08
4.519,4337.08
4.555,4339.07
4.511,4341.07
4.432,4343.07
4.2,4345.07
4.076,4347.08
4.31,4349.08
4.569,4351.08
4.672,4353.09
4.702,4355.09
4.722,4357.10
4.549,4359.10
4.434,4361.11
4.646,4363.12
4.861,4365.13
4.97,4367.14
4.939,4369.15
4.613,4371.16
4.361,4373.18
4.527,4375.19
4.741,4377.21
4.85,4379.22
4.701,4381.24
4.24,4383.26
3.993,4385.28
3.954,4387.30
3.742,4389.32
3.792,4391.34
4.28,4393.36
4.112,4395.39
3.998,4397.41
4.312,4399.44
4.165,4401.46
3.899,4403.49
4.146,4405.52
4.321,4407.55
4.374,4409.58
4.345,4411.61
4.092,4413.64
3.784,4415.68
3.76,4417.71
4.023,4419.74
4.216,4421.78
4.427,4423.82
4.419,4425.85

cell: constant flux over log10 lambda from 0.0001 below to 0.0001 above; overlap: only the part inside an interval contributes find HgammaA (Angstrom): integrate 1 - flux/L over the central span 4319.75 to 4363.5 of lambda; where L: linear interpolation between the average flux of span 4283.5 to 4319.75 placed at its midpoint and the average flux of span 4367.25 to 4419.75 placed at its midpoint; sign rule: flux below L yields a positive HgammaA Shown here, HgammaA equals -2.69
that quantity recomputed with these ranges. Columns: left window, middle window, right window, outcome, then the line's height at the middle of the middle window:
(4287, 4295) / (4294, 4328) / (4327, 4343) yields 1.49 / 4.4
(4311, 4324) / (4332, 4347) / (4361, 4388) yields -0.58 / 4.31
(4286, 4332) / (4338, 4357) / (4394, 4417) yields -1.17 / 4.2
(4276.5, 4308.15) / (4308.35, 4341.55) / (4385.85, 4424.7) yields -0.31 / 4.29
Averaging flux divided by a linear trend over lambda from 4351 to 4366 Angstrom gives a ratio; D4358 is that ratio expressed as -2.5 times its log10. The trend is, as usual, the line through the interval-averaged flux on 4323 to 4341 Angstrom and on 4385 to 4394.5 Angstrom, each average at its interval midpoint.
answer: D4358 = -0.10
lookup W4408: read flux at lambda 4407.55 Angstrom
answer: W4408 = 4.321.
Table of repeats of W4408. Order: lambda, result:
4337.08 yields 4.519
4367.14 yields 4.97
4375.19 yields 4.527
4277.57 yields 4.394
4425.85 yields 4.419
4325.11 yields 4.424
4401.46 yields 4.165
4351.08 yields 4.569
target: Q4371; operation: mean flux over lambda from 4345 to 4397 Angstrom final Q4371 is 4.44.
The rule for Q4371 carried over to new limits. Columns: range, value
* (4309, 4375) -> 4.45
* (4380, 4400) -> 4.11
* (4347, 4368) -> 4.61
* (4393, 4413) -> 4.19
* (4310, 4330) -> 4.19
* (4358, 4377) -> 4.66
